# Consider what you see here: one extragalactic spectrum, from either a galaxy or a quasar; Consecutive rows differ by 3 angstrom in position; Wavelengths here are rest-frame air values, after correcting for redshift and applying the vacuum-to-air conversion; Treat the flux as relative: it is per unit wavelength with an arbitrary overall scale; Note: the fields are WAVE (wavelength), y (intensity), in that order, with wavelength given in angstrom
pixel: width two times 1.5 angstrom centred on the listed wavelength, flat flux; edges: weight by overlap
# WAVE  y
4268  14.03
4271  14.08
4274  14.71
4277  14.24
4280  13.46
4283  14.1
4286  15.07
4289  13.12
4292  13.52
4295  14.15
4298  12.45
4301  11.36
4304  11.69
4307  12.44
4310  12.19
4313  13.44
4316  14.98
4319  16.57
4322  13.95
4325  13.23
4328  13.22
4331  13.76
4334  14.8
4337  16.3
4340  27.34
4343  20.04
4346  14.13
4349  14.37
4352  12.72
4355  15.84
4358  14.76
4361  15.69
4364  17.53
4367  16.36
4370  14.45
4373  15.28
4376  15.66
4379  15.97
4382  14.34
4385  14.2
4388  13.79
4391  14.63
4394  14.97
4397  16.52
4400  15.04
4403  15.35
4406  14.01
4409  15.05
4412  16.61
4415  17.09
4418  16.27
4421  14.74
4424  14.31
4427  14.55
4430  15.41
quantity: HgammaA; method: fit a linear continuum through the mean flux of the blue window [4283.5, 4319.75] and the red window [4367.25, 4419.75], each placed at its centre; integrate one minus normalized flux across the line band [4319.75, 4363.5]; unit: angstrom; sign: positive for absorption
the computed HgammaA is -4.87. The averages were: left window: 13.4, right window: 15.3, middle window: 15.8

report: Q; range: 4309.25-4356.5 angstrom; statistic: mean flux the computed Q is 15.5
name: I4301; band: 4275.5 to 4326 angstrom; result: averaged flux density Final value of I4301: 13.5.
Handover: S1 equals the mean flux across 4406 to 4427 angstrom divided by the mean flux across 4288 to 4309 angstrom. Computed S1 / 1.22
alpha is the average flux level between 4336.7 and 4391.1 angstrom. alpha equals 16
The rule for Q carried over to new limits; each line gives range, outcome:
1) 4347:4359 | 14.4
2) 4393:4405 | 15.4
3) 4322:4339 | 14.6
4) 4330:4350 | 17.4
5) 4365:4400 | 15.1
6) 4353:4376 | 15.6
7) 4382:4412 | 14.9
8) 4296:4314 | 12.3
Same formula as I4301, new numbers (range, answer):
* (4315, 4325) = 14.9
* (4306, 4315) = 12.8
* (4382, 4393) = 14.3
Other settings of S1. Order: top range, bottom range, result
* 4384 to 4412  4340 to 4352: 0.87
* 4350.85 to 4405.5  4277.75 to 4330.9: 1.12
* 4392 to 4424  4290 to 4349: 1.05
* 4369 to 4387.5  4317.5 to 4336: 1.04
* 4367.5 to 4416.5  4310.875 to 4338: 1.06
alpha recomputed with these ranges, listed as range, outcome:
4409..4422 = 16.1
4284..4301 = 13.5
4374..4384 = 15.3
